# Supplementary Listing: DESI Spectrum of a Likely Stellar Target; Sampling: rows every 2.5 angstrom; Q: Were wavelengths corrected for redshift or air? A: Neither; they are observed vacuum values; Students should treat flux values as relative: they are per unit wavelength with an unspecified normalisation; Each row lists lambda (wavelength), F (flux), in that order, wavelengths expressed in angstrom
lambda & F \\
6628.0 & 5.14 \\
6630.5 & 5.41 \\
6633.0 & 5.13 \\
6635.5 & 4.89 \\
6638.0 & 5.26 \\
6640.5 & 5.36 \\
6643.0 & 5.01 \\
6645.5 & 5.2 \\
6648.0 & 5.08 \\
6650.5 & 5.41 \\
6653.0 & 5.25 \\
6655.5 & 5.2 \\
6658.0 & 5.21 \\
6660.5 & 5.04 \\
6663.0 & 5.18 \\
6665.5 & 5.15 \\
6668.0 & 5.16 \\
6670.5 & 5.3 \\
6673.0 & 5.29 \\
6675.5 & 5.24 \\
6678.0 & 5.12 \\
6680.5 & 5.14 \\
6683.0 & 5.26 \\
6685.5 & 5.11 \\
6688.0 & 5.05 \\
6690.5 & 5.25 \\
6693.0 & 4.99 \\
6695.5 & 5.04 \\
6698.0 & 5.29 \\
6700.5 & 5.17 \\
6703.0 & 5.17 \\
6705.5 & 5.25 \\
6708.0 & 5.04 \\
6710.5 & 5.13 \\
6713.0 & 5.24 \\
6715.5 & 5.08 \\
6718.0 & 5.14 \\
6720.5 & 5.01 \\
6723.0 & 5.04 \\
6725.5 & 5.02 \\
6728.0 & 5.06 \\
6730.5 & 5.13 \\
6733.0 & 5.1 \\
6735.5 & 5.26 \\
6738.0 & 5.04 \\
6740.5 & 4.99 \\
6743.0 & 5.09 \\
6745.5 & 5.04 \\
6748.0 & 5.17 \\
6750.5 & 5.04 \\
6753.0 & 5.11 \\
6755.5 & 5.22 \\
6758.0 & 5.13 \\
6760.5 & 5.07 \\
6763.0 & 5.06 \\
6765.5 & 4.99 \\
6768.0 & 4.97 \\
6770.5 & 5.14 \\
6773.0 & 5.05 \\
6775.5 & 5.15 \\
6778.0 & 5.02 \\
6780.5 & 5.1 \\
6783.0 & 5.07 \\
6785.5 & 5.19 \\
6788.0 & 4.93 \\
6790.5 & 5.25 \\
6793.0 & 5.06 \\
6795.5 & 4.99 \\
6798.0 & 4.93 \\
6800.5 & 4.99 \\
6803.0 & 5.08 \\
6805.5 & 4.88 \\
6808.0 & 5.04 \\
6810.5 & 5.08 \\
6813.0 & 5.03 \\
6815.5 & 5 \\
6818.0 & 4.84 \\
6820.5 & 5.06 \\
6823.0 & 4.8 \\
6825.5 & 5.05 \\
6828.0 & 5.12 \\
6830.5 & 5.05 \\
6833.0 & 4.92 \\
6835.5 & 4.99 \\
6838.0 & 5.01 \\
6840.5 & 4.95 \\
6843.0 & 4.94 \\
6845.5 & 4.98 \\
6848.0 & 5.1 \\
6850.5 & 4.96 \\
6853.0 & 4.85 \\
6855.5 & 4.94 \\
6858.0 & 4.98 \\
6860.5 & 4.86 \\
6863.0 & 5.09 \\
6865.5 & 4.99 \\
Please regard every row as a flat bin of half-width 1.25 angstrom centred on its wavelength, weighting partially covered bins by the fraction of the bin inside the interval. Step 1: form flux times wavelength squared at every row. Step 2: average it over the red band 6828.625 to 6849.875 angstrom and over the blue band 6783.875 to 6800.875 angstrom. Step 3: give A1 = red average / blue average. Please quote 1.0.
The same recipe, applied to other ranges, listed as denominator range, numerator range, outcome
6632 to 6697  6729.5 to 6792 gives 1.01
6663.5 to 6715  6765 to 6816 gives 1.01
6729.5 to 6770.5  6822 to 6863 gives 1.00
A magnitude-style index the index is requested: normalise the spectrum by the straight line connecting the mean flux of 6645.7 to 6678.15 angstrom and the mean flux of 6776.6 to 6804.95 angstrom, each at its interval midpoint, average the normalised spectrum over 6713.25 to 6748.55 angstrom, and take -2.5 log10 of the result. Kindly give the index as 0.01 mag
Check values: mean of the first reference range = 5.21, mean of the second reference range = 5.05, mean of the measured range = 5.09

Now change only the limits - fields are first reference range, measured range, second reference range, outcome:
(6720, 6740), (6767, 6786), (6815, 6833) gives -0.011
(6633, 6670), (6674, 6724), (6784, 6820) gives -0.003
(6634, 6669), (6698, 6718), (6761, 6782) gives -0.009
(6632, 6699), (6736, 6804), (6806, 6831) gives -0.003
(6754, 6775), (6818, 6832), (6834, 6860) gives 0.000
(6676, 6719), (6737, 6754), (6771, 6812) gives 0.006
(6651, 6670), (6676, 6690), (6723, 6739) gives 0.002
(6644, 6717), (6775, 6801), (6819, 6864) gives -0.004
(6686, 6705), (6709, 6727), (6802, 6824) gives 0.004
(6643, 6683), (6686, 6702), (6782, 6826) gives 0.005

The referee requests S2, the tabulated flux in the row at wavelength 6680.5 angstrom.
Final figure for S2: 5.14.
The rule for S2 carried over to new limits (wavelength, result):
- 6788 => 4.93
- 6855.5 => 4.94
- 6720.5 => 5.01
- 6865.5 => 4.99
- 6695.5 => 5.04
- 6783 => 5.07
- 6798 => 4.93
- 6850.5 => 4.96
